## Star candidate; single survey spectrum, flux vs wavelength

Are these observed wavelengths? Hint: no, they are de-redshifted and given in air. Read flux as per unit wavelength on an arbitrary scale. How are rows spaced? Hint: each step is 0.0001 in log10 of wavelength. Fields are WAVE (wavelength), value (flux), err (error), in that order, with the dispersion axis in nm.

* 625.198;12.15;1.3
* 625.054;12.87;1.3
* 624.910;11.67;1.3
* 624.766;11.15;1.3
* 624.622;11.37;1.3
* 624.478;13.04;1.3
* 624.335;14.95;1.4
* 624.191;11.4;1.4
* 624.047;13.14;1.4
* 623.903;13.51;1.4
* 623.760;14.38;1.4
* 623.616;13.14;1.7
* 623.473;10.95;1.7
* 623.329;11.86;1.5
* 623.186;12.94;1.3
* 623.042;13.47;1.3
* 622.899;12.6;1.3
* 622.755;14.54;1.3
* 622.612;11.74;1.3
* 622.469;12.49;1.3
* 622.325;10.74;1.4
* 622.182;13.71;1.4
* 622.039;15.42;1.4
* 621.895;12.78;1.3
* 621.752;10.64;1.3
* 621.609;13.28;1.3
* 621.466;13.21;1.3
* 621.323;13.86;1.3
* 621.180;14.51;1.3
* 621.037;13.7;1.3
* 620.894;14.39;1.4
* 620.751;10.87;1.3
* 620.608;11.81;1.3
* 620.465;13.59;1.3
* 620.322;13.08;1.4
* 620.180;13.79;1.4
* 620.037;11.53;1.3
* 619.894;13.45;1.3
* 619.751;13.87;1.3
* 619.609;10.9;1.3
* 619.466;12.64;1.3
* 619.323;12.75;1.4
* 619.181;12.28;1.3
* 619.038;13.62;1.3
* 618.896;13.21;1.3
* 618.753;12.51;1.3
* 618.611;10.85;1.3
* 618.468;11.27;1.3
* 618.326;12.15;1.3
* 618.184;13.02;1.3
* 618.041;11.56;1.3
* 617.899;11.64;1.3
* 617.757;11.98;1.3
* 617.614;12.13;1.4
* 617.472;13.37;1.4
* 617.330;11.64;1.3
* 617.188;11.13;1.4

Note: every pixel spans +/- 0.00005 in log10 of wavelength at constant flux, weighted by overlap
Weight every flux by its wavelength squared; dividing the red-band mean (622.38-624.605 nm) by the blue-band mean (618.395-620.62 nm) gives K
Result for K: 1.0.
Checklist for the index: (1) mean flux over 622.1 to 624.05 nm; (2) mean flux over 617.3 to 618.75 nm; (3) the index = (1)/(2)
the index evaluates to 1.07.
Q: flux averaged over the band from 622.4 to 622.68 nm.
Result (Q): 12.1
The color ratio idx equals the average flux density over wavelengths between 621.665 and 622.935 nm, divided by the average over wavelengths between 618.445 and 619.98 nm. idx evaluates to 1.02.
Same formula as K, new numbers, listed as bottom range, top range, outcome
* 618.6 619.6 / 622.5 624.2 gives 1.04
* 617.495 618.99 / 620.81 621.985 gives 1.11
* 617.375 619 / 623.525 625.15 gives 1.07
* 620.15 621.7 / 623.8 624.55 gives 1.01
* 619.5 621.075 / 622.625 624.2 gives 1.02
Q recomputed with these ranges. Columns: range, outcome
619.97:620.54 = 13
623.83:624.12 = 13.3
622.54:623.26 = 13.1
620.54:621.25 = 13.1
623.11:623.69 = 12.2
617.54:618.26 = 12.1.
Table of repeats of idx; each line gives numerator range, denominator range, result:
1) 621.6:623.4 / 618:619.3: 1.04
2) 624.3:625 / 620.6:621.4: 0.93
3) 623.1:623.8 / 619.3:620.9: 0.99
